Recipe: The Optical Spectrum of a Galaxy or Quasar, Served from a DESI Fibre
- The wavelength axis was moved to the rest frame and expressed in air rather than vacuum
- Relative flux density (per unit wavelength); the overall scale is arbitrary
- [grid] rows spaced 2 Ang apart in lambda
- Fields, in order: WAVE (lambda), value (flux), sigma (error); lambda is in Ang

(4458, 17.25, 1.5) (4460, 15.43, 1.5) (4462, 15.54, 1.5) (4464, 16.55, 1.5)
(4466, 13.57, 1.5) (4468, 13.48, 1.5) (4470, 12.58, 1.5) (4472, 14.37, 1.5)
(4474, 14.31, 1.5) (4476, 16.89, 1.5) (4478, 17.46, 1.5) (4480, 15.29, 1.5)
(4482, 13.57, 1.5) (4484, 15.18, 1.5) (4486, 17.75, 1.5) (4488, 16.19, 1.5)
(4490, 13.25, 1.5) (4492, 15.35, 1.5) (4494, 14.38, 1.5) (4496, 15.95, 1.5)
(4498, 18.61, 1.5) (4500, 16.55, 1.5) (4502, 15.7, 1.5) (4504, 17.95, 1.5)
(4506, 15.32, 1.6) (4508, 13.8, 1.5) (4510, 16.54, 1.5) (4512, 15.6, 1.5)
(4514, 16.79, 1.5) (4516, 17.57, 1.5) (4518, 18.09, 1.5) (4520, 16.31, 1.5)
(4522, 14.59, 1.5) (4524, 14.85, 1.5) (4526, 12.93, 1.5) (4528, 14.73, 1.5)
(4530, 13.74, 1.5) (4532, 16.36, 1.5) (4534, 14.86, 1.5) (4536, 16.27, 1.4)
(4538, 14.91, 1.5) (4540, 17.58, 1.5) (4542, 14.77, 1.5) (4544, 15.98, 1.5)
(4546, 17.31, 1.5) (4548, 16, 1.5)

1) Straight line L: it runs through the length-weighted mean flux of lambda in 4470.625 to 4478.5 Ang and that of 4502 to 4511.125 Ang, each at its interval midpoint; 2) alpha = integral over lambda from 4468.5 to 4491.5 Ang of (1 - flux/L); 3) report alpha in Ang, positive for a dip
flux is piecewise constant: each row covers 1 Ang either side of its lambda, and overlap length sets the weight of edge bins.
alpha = 0.6 Ang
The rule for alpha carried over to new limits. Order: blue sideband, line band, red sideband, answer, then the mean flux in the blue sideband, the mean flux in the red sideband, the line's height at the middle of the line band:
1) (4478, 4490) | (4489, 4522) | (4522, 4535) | -2.2 Ang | 15.6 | 14.6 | 15.1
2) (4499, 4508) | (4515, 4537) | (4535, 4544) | 0.7 Ang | 16.1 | 15.9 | 16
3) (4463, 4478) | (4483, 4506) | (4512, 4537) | -1.4 Ang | 14.7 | 15.6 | 15.1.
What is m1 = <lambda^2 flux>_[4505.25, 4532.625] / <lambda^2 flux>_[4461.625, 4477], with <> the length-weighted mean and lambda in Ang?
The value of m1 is 1.08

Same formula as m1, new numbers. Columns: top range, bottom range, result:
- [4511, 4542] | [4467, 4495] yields 1.06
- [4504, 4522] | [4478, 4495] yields 1.08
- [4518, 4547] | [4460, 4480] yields 1.06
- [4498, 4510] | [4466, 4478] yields 1.13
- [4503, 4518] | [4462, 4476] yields 1.15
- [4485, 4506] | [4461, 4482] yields 1.09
